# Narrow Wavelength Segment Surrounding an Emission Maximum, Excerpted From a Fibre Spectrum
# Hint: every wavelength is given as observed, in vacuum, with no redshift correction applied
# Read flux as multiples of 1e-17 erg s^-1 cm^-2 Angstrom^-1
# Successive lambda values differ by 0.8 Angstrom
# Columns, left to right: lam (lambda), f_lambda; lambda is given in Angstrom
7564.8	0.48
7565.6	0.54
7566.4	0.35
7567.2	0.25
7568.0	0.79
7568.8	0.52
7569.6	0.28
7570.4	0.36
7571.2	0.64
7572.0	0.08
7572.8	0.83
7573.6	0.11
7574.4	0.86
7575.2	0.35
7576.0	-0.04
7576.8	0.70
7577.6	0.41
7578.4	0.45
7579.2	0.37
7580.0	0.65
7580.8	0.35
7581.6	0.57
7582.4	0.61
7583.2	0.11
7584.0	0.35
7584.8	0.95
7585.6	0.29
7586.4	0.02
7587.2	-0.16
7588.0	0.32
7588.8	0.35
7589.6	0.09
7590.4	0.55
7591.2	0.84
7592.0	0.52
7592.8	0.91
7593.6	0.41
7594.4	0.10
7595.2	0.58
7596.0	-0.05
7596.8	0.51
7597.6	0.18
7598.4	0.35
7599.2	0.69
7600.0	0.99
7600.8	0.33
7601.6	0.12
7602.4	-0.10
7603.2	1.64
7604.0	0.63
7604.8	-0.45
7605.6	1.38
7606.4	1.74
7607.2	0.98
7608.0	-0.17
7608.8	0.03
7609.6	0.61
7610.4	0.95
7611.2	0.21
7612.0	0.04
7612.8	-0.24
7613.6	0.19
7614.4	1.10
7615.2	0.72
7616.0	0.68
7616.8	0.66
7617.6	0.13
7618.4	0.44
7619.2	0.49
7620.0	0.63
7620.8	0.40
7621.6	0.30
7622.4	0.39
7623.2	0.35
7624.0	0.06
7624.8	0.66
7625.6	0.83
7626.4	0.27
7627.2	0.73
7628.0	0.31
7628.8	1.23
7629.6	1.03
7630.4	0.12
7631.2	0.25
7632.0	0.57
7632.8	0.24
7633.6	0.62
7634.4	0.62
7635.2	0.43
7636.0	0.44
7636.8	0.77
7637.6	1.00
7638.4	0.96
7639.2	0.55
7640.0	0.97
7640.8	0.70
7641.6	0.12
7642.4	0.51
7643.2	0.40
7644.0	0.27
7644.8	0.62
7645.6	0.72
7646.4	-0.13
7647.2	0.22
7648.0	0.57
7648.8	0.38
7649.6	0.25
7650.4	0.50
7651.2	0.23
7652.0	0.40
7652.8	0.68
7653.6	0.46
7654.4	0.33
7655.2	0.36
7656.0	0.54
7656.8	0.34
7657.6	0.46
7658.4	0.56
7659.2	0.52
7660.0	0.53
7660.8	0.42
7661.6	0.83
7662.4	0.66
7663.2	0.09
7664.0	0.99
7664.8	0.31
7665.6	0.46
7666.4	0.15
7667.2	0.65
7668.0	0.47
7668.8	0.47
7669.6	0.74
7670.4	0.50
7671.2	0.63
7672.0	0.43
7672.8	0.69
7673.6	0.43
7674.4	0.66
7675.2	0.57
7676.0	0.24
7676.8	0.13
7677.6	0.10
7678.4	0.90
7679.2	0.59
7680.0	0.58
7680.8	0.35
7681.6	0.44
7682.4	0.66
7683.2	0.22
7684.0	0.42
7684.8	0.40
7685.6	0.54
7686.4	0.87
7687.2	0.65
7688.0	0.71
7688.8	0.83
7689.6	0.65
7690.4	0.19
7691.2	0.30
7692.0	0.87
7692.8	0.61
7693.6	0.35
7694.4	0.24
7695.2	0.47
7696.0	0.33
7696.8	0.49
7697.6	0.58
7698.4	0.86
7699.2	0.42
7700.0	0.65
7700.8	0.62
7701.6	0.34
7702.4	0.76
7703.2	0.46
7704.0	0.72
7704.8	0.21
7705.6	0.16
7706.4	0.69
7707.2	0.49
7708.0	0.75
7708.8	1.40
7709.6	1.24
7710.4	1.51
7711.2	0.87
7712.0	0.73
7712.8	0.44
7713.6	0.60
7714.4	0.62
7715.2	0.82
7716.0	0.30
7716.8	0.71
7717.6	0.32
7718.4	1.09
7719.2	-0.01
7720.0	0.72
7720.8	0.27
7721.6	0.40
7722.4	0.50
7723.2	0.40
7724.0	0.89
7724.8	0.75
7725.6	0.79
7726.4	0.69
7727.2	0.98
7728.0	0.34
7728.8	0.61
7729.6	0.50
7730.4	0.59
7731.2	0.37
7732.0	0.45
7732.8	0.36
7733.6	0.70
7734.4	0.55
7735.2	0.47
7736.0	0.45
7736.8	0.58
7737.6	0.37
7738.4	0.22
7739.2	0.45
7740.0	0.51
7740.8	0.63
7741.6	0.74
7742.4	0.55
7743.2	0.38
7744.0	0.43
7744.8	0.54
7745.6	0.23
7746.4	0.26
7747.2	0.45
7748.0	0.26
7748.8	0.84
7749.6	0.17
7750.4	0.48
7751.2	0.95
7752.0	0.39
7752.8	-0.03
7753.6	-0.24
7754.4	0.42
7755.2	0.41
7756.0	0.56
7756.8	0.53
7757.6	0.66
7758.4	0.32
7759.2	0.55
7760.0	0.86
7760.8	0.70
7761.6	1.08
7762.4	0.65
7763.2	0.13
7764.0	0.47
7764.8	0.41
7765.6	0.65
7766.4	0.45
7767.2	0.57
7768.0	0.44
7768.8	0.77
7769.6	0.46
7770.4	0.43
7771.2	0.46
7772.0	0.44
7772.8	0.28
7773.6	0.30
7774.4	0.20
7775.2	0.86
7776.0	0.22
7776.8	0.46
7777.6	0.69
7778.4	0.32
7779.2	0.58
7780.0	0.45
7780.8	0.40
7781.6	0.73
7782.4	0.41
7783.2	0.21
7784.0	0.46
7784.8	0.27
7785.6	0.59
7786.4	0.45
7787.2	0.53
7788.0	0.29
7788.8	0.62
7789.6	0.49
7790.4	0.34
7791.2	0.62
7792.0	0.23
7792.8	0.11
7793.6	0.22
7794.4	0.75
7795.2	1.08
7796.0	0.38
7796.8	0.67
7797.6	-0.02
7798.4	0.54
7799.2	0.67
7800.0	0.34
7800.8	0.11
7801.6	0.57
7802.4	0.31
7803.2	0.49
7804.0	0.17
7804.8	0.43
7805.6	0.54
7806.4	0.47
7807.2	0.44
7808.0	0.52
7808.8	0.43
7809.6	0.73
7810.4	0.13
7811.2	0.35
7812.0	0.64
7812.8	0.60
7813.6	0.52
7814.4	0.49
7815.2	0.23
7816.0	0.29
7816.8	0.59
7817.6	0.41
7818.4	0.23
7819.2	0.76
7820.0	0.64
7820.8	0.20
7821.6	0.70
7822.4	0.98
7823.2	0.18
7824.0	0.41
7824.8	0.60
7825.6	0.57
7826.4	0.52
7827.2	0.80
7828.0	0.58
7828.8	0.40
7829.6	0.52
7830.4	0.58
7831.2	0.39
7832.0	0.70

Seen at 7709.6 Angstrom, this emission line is [S II]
